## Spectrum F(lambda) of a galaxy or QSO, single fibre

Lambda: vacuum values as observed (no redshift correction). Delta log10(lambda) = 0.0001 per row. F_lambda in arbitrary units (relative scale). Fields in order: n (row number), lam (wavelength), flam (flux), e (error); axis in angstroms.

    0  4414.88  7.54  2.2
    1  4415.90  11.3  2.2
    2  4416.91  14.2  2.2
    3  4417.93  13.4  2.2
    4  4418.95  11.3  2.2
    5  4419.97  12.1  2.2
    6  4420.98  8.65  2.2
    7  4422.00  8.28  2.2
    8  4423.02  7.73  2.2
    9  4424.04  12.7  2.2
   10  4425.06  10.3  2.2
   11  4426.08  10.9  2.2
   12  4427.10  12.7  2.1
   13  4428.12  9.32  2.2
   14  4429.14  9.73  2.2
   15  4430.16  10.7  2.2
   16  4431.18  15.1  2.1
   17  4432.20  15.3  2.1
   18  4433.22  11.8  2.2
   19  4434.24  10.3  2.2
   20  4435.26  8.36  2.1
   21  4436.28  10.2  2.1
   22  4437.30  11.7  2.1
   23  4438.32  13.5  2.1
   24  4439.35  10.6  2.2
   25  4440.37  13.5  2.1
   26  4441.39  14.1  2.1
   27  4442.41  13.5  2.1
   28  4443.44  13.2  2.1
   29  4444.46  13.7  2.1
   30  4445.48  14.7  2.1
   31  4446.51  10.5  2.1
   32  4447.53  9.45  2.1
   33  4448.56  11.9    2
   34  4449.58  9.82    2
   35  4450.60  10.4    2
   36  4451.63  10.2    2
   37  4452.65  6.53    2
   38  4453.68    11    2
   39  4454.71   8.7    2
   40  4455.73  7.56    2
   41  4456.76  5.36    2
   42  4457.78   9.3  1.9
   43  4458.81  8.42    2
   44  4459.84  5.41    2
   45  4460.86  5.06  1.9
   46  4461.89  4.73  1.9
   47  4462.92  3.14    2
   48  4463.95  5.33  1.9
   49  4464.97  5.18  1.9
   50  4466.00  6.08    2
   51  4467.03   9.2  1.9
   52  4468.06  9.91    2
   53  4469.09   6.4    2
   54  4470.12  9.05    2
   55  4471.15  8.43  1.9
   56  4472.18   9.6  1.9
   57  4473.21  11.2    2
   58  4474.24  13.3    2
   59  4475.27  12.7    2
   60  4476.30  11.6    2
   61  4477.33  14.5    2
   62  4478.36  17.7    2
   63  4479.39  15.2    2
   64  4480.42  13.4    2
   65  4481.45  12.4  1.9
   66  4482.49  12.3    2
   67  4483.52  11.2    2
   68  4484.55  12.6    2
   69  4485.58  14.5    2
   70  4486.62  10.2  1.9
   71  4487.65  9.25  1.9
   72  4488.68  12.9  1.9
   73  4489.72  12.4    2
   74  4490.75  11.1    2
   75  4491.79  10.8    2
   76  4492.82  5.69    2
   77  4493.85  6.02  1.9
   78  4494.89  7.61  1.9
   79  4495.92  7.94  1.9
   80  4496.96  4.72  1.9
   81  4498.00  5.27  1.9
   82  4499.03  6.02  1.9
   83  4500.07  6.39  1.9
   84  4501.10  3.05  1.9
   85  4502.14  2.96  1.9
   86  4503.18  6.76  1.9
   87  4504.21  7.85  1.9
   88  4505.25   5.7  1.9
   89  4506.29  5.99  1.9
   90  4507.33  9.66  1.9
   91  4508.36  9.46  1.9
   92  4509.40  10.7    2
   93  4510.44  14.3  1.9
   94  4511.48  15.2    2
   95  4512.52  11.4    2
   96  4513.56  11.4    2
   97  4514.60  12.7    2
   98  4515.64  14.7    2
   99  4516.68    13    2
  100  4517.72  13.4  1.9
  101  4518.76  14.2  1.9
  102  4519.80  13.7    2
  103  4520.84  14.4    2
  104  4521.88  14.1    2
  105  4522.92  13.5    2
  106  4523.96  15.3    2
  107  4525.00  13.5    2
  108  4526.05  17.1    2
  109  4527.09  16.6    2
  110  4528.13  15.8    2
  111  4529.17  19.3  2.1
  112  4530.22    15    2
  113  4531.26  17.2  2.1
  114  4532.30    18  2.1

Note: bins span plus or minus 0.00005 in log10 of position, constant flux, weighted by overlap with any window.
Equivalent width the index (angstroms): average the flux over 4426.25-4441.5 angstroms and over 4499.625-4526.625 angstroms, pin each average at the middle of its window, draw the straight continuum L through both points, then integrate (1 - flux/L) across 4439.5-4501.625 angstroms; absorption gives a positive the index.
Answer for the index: 9.7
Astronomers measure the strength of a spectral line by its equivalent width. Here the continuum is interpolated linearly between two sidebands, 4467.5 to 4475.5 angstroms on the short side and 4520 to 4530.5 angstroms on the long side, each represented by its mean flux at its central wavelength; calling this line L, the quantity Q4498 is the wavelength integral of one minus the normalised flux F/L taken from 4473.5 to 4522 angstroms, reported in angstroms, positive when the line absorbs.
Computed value 6.8 angstroms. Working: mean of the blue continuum 9.97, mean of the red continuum 15.4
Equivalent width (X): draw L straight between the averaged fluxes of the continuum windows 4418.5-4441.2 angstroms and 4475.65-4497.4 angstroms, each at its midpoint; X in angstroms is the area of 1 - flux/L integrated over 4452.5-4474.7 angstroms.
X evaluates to 6.9 angstroms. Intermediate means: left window 11.2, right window 11.2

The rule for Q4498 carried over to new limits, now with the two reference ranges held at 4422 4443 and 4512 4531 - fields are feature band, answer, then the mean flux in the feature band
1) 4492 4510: 9.3 angstroms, 6.69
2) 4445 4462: 4.6 angstroms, 8.85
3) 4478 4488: 0.2 angstroms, 12.9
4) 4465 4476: 2.9 angstroms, 9.43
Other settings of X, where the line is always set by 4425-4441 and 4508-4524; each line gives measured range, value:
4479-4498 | 3.4 angstroms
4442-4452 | 0.1 angstroms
